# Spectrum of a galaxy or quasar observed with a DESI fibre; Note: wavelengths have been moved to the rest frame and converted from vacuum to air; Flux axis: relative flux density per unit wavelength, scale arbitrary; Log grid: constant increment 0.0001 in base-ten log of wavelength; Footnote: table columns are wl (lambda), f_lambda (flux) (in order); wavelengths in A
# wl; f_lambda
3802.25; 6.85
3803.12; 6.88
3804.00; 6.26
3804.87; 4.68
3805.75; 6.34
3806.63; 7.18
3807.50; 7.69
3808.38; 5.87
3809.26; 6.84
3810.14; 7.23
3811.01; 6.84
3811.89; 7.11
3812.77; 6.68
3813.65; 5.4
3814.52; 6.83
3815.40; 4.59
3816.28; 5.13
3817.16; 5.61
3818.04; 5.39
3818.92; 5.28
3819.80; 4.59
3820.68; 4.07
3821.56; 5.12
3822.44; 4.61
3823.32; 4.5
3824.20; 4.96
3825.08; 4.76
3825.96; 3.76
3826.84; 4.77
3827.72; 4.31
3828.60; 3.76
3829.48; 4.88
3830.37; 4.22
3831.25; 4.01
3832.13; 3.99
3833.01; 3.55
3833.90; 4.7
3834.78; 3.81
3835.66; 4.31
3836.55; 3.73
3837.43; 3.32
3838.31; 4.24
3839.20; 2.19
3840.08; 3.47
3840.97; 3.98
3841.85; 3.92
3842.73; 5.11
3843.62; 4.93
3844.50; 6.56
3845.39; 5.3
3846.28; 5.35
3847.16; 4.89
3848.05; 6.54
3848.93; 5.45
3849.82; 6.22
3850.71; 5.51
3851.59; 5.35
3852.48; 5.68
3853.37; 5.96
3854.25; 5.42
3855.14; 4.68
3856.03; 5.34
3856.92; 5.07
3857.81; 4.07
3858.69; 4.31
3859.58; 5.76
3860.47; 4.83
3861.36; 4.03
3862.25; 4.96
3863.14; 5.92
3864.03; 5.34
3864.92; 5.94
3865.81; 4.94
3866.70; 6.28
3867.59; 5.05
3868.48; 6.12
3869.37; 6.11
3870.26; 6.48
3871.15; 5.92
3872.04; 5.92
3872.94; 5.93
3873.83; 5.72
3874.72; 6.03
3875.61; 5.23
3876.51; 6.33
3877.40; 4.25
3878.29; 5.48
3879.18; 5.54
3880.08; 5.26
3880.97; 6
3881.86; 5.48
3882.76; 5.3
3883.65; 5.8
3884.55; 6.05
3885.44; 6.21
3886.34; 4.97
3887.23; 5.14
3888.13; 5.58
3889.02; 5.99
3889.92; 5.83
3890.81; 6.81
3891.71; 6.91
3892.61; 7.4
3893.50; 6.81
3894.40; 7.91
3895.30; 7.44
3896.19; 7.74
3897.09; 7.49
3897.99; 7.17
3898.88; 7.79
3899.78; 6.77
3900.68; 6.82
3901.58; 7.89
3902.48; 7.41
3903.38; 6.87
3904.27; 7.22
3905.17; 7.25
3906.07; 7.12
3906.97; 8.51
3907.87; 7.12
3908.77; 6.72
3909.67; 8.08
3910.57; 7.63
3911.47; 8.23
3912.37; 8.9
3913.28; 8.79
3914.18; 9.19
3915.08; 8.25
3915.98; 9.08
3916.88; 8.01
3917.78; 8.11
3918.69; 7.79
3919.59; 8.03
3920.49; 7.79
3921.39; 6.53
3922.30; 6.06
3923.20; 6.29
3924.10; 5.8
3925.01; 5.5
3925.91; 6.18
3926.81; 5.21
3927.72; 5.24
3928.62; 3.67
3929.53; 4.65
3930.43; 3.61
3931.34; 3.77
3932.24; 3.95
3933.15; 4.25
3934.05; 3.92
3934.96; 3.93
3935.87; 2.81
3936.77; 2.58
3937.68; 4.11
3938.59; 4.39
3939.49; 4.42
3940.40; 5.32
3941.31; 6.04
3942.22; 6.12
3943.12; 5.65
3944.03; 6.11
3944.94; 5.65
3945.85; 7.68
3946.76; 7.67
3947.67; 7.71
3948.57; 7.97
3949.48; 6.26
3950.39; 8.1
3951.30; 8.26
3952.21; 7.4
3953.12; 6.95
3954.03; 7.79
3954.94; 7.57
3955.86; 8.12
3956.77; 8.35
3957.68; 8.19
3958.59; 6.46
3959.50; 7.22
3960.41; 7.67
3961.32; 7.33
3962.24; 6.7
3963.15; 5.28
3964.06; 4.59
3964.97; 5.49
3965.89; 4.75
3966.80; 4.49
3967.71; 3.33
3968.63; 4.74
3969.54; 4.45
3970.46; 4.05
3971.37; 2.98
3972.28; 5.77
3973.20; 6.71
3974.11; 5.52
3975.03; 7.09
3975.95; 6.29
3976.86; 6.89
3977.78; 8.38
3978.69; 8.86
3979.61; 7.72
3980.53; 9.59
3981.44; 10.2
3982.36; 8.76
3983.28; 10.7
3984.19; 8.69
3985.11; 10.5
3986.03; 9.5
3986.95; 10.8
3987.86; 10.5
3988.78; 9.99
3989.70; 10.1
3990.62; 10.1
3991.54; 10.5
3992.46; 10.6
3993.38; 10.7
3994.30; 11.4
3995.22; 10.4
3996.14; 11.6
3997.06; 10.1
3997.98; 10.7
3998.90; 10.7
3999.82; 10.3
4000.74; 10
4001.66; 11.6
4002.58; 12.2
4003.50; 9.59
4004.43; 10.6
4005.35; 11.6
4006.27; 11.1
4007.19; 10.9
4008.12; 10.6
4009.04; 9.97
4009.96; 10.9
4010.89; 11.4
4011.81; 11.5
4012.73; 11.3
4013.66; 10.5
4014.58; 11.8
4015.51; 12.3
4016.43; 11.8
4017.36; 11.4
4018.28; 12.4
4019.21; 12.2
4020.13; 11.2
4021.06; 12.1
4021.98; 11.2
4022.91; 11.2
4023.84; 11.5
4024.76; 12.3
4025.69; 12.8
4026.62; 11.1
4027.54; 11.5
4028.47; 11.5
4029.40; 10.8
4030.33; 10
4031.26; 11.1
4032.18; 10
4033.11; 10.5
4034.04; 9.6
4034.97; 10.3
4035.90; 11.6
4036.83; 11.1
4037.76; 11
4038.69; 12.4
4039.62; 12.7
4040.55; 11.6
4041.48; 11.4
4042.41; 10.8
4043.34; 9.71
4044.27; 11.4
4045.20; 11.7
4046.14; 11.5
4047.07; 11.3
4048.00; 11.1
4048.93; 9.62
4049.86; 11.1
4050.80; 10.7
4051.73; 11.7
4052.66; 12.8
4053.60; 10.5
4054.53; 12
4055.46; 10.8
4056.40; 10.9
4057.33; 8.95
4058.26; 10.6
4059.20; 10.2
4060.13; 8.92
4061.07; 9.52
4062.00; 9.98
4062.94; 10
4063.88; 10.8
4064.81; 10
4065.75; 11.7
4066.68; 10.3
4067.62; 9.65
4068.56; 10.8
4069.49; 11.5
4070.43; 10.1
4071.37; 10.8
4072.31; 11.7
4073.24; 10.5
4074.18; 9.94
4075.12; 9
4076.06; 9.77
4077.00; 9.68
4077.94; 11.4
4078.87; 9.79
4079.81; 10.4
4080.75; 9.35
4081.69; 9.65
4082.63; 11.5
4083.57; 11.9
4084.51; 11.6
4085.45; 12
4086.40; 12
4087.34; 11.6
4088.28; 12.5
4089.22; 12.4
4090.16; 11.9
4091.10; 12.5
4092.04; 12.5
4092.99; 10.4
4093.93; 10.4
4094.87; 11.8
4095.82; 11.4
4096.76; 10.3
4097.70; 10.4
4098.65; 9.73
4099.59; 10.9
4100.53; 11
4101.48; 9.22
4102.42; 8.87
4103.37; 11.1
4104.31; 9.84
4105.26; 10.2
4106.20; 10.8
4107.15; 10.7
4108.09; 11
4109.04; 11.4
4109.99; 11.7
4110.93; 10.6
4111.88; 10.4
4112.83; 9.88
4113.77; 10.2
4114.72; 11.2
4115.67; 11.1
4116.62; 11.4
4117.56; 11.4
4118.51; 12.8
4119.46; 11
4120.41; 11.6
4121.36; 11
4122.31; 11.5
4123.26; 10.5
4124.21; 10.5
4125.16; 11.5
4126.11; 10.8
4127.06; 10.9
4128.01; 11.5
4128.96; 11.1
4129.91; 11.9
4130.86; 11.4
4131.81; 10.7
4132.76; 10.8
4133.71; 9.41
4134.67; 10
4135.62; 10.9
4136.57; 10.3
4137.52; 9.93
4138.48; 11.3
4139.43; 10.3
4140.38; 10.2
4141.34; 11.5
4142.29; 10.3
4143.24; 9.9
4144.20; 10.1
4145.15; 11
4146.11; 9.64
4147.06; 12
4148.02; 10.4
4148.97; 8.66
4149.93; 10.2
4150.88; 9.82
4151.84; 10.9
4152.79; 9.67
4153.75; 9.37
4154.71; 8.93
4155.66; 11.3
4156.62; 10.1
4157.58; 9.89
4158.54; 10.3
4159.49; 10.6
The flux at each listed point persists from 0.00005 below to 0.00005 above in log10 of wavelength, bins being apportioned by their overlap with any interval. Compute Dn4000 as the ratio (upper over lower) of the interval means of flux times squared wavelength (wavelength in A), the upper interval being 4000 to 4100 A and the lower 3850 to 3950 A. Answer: 1.9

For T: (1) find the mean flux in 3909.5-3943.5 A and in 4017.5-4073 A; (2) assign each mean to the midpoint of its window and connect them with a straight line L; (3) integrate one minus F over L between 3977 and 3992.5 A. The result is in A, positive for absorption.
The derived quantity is -2.22 A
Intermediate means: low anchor 5.98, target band 9.65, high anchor 11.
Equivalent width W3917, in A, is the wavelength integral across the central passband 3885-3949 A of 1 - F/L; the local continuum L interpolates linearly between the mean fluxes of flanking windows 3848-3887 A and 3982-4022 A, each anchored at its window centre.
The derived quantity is 7.8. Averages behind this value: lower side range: 5.51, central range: 6.44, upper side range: 10.8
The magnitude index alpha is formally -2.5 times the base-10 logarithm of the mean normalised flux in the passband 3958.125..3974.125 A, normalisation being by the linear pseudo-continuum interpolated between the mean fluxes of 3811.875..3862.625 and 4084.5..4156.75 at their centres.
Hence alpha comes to 0.36 mag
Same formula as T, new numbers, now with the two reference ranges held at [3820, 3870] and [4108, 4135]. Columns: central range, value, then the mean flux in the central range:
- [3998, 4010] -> -3.4 A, 10.8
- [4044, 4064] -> -2.6 A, 10.7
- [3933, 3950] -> 3.8 A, 5.43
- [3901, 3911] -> -2.0 A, 7.43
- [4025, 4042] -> -4.0 A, 11.2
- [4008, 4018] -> -3.1 A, 11.3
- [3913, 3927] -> -1.8 A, 7.31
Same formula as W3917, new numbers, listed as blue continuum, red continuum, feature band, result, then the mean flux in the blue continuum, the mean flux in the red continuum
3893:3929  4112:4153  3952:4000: 1.93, 7.27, 10.7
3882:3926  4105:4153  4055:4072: -1.10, 7.1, 10.8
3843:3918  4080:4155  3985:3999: -3.47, 6.3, 10.8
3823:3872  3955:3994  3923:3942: 6.09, 4.9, 7.61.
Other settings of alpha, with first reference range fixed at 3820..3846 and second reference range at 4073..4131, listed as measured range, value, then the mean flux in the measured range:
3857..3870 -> -0.04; 5.28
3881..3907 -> -0.15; 6.71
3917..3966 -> 0.15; 6.08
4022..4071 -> -0.14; 10.9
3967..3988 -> 0.07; 7.4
